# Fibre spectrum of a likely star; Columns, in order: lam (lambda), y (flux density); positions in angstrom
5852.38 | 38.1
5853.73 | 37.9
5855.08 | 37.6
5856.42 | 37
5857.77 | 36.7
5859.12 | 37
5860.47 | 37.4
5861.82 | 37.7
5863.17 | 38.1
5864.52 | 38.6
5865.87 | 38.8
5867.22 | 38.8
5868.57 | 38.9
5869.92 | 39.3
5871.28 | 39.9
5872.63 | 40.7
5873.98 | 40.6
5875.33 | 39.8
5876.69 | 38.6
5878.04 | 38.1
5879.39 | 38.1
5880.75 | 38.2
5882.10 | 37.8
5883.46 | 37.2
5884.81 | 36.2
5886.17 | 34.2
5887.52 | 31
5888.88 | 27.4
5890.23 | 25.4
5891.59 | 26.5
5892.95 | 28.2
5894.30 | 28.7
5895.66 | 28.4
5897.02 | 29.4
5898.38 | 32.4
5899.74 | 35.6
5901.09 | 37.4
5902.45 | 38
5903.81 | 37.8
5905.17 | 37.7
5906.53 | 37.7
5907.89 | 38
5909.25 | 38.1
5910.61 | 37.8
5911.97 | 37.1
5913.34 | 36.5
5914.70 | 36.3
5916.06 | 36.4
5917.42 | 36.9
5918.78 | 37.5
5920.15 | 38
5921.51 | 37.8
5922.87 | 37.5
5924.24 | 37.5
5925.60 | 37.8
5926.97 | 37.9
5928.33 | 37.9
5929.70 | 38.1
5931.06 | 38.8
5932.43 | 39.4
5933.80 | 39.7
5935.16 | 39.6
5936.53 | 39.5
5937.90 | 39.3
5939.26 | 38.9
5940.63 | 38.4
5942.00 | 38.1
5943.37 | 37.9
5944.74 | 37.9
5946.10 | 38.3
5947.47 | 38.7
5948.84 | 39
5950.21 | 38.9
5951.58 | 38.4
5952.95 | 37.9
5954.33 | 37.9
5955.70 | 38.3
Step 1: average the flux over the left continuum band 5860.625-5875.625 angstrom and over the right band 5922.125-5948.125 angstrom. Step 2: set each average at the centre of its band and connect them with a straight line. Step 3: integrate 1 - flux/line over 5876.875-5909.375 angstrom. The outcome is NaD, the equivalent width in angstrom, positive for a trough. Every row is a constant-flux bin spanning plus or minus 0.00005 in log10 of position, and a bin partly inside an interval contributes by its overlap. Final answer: 4.0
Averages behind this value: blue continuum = 39.1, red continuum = 38.5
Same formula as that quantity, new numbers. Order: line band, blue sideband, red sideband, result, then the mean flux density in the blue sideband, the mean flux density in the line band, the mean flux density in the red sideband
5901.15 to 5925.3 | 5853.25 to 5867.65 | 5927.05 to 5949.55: 0.6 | 37.8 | 37.4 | 38.7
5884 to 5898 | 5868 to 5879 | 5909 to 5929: 3.3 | 39.5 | 29.7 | 37.4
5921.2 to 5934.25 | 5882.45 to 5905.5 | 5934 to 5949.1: -0.5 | 32.4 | 38.2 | 38.7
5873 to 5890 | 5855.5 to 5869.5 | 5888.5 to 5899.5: -2.0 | 37.9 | 36.2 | 28.6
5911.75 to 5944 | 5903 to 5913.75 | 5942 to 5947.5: -0.1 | 37.6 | 38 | 38.2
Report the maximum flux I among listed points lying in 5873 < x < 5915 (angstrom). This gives 40.6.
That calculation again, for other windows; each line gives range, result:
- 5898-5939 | 39.7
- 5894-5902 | 37.4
